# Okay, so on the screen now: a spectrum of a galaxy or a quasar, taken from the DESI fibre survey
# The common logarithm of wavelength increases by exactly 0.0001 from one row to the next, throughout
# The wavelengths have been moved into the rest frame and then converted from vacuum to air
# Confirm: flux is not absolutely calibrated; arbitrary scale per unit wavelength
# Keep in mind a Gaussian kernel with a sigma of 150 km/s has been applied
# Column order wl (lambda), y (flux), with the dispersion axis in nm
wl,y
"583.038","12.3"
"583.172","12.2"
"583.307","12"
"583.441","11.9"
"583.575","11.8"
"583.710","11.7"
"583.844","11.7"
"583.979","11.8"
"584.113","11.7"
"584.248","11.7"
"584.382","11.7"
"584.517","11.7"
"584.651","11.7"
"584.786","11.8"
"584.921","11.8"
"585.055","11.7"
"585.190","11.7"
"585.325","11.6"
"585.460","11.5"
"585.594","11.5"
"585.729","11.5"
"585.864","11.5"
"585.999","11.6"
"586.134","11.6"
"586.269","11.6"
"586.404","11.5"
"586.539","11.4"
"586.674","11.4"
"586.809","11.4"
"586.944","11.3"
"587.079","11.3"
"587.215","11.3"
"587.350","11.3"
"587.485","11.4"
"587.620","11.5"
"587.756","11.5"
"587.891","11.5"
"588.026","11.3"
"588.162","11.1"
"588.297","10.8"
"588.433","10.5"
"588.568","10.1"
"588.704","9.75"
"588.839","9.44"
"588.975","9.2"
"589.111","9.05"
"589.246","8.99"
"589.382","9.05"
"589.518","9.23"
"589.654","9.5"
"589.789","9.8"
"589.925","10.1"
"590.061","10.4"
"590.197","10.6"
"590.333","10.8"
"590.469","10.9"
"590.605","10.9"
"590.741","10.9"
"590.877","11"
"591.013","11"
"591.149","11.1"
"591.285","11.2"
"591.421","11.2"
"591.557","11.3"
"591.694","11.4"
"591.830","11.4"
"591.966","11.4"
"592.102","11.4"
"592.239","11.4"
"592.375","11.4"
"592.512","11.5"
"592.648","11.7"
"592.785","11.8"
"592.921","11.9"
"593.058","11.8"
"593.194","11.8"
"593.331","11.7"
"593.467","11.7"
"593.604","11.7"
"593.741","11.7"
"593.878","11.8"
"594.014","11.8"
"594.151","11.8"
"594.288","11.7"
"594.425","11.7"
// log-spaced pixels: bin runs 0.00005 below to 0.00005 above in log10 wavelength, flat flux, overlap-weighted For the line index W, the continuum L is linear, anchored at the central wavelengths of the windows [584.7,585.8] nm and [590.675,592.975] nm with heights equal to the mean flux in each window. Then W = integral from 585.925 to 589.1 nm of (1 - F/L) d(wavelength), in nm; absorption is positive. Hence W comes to 0.15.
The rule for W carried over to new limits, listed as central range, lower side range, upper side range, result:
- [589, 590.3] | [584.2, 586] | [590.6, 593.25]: 0.206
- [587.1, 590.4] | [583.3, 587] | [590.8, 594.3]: 0.349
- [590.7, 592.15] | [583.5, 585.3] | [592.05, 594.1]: 0.059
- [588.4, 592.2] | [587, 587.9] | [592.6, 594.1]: 0.378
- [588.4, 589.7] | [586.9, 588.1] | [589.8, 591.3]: 0.189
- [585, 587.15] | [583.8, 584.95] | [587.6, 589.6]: -0.080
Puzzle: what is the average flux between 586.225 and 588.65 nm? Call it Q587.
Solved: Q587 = 11.2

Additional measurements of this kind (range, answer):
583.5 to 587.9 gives 11.6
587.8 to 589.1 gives 10.4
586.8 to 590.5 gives 10.4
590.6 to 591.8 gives 11.1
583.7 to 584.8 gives 11.7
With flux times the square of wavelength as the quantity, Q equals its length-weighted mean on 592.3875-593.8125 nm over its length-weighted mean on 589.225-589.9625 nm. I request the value 1.3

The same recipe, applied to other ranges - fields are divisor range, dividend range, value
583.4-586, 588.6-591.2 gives 0.88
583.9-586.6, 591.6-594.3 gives 1.03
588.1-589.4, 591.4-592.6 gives 1.17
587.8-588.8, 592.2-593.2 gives 1.11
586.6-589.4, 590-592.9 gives 1.06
